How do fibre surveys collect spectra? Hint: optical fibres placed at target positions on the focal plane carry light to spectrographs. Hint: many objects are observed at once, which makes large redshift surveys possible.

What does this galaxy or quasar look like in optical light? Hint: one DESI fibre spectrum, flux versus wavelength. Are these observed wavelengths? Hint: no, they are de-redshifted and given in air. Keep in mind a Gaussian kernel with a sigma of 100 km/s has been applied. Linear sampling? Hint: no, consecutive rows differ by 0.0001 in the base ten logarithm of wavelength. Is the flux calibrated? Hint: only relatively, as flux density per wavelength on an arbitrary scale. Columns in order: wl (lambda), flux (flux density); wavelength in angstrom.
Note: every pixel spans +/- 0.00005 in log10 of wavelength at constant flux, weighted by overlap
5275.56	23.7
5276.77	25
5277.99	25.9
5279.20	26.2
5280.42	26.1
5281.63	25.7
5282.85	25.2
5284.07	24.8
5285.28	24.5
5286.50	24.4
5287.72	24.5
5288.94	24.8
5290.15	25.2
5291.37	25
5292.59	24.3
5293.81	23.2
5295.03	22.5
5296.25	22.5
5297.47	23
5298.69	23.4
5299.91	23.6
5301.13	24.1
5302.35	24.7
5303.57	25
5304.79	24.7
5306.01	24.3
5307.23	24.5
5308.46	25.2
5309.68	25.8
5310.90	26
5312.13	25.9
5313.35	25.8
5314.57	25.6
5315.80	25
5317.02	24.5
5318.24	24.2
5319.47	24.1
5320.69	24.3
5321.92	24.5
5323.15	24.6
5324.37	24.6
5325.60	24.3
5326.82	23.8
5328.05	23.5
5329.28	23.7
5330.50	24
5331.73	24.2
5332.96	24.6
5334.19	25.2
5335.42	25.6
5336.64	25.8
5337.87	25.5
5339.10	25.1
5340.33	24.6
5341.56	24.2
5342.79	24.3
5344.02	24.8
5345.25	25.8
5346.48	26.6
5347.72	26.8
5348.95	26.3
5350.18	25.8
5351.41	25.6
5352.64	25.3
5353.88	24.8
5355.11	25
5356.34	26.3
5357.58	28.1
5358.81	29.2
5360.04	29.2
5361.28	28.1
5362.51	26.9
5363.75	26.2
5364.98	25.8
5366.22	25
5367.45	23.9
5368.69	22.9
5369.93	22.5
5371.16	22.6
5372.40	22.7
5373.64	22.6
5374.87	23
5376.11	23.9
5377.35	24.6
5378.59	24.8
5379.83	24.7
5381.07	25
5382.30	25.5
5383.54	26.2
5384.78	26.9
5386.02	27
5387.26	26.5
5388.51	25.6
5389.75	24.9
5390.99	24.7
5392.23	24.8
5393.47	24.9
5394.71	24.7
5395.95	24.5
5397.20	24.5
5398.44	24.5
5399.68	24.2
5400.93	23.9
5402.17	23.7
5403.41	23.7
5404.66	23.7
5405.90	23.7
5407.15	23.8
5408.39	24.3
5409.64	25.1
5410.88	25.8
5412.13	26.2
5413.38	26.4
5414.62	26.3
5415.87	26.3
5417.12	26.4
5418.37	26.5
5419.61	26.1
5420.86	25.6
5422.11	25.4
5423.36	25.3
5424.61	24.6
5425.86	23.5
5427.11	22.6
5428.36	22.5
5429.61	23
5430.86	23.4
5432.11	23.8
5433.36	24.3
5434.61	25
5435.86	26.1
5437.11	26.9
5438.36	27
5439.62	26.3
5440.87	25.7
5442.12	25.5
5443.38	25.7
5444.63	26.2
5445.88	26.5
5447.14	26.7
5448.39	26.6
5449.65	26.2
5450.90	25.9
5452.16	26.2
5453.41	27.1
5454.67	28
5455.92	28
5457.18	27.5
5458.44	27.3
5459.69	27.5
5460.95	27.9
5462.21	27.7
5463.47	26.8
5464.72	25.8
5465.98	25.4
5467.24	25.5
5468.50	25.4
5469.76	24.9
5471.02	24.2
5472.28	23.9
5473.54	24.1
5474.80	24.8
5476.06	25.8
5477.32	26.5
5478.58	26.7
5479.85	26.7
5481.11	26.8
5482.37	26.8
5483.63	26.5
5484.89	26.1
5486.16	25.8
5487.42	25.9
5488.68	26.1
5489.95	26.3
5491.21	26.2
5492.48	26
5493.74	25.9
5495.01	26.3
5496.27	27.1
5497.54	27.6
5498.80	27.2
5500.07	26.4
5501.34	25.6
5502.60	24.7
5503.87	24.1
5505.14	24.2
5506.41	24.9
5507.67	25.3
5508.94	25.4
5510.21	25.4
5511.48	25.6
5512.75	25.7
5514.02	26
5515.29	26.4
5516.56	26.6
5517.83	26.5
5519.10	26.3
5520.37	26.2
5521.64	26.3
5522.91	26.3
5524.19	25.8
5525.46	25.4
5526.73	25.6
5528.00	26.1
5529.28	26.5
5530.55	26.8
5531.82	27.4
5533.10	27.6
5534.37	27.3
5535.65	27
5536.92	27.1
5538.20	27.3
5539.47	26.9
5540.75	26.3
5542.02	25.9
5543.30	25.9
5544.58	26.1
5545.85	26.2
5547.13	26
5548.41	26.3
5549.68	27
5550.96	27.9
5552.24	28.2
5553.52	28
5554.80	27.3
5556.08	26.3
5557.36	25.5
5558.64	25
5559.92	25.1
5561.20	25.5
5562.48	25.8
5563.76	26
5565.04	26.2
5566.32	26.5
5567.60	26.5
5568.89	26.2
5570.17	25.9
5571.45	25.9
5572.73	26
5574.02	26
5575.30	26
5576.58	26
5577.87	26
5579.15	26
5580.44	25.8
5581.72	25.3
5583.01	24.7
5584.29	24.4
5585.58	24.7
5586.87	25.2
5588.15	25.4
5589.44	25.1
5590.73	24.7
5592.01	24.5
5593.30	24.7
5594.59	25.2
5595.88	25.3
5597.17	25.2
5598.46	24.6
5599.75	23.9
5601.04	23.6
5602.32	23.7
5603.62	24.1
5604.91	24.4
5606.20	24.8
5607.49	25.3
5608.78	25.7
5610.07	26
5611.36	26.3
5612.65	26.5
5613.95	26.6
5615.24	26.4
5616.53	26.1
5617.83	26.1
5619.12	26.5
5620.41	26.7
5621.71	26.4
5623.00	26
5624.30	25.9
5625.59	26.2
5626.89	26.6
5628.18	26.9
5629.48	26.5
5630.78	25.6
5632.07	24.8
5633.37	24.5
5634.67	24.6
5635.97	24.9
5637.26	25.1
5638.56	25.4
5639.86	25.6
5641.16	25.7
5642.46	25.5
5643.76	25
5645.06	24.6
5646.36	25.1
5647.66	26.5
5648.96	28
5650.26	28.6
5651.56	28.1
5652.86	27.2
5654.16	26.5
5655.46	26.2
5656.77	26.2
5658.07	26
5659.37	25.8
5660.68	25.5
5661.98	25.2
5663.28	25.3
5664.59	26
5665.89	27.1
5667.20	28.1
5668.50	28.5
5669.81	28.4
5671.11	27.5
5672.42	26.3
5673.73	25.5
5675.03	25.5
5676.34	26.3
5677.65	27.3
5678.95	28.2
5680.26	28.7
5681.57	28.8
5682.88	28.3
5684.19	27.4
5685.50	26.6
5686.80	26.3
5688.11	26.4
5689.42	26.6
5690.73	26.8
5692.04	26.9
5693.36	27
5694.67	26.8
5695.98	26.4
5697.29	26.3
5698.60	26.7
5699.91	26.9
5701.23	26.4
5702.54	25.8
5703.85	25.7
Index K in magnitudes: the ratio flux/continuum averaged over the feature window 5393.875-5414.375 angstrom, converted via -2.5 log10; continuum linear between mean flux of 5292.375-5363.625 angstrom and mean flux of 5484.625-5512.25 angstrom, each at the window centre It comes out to 0.04 mag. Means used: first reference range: 25.1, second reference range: 25.8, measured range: 24.6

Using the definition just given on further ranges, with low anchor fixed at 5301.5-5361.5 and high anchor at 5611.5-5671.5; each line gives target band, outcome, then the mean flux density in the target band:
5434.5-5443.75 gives -0.02 mag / 26.1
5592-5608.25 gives 0.07 mag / 24.6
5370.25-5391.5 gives 0.03 mag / 24.7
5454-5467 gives -0.06 mag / 27.1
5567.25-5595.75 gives 0.03 mag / 25.4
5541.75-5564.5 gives -0.02 mag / 26.3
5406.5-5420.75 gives -0.01 mag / 25.7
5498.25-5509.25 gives 0.02 mag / 25.3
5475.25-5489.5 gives -0.02 mag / 26.3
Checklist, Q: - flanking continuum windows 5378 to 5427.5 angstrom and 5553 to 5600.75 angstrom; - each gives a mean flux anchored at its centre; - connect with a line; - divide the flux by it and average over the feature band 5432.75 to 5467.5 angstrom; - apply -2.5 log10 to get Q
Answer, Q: -0.05 mag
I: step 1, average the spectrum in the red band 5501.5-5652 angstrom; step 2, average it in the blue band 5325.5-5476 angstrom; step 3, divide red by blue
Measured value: 1.02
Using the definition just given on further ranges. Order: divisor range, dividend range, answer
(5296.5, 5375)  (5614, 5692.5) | 1.06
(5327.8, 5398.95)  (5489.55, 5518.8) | 1.03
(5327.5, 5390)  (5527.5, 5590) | 1.04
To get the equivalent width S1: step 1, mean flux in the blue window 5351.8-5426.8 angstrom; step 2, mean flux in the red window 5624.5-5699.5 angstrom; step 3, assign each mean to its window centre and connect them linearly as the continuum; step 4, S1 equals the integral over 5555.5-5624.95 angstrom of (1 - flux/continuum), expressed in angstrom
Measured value 1.6 angstrom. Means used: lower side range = 25.1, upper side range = 26.5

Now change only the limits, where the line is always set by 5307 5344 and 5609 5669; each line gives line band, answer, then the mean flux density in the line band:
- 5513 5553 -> -1.36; 26.6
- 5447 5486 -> -1.39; 26.3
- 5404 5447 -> 0.05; 25.2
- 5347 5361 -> -0.97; 26.6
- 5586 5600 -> 0.55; 24.9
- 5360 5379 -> 0.33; 24.5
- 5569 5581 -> -0.05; 26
